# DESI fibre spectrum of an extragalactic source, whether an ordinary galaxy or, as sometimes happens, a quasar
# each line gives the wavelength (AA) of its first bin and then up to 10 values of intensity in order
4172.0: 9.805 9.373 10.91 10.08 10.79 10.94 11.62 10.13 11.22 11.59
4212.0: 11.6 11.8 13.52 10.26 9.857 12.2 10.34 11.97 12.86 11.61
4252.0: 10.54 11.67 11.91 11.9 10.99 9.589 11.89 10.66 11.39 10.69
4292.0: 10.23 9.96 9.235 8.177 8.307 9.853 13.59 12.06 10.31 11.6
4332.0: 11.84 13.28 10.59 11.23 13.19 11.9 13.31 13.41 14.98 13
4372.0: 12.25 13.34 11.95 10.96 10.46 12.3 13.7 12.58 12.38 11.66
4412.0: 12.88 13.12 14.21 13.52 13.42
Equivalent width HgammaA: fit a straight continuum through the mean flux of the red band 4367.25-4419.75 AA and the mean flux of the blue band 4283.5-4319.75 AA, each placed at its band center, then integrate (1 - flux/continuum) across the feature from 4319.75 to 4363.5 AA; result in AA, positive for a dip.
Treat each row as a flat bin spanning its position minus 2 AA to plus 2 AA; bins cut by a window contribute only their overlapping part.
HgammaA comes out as -3.9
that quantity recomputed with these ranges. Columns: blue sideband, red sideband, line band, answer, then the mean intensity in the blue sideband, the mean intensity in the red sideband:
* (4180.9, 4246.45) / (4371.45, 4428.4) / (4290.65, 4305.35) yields 3.03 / 11.3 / 12.6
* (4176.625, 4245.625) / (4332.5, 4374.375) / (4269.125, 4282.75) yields 1.29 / 11.2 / 12.7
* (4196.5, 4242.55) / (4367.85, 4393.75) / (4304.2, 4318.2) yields 1.68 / 11.3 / 12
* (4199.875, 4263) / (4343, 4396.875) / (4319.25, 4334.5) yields 0.96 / 11.5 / 12.6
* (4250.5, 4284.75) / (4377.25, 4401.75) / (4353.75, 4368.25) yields -2.33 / 11.2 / 12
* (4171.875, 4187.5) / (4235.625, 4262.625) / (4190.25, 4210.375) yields -1.00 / 10.1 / 11.6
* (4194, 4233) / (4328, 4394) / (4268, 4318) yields 6.58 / 11.4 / 12.4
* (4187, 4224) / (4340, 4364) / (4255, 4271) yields 0.55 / 11.4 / 12.6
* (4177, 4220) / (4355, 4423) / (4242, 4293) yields 2.04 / 11.1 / 12.7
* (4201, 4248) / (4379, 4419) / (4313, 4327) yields 0.14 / 11.5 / 12.3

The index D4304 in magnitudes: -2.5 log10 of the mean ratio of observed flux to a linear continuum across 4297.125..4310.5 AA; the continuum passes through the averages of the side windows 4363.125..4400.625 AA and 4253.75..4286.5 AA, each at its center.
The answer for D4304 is 0.31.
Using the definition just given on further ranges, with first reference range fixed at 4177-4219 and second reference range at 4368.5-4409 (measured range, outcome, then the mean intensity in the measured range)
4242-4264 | -0.03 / 11.7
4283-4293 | 0.08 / 10.8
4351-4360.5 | -0.08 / 12.9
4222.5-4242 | 0.03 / 10.9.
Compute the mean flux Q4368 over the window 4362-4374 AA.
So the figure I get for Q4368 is 13.4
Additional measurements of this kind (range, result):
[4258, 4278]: 11.3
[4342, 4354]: 12.1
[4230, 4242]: 11.5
